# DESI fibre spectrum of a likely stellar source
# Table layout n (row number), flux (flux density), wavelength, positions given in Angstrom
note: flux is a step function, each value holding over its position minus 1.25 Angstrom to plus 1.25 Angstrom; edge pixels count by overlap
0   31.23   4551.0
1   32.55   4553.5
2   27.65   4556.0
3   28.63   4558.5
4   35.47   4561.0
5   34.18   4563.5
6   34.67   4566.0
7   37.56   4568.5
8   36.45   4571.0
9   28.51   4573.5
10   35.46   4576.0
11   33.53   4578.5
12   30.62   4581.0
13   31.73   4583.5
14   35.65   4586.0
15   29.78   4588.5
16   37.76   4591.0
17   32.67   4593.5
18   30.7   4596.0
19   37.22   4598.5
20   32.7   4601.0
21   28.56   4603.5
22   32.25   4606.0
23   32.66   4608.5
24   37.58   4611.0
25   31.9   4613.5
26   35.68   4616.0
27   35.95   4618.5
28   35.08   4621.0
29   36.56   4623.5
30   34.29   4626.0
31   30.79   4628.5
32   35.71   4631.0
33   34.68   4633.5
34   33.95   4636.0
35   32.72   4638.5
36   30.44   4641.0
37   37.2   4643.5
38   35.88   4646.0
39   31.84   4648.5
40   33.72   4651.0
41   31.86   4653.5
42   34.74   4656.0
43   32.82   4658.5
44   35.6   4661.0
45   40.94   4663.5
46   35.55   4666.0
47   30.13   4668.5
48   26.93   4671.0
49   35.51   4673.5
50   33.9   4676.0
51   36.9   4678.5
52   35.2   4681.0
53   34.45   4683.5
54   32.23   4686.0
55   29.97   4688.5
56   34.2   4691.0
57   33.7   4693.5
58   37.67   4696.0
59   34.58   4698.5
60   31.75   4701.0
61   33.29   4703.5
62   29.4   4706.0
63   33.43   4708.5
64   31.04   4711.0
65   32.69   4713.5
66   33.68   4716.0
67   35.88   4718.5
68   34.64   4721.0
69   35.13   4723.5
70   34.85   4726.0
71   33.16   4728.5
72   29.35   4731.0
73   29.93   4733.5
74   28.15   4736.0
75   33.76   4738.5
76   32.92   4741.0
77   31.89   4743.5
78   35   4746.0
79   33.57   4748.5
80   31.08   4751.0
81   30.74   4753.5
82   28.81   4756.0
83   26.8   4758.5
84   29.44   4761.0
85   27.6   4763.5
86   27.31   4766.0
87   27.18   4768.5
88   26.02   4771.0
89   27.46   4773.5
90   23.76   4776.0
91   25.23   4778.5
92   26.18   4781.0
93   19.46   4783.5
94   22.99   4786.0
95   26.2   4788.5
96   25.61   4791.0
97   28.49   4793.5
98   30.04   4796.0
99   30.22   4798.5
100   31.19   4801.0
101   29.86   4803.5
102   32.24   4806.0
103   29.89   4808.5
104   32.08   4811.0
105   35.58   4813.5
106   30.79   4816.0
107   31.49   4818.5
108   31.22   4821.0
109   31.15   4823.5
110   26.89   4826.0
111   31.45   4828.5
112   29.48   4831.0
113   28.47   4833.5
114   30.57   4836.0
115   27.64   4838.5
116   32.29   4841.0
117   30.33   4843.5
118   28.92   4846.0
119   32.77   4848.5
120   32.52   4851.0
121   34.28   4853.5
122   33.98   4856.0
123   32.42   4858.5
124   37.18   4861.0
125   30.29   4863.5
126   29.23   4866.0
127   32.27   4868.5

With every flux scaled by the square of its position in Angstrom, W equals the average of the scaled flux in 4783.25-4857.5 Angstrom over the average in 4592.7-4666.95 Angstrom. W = 1.0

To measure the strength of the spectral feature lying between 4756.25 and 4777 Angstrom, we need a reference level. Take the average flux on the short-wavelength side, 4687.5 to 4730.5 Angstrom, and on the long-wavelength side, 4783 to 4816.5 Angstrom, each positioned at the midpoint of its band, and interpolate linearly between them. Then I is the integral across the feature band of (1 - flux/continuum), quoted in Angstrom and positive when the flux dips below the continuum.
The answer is 2.4 Angstrom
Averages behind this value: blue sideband 33.4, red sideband 29.1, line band 27.1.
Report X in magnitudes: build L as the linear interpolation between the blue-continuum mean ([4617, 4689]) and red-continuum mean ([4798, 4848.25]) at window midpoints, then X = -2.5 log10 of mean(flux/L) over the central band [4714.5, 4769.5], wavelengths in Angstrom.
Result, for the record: 0.03 mag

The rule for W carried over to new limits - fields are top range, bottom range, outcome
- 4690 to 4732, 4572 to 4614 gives 1.07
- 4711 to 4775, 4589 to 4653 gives 0.97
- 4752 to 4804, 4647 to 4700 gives 0.84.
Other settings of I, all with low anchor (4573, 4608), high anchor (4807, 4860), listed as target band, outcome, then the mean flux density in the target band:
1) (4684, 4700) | -0.82 Angstrom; 33.7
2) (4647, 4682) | -1.86 Angstrom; 34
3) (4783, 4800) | 2.67 Angstrom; 26.5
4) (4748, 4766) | 1.30 Angstrom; 29.4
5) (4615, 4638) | -1.52 Angstrom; 34.7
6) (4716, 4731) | -1.08 Angstrom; 34.2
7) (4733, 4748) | -0.16 Angstrom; 32.1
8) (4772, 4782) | 1.87 Angstrom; 25.7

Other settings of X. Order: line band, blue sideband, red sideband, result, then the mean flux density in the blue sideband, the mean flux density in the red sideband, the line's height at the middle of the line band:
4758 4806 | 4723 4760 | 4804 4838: 0.154 mag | 31.6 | 30.8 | 31.2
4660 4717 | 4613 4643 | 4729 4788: -0.069 mag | 34.1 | 28.5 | 31.5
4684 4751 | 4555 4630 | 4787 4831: -0.045 mag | 33.4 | 30.2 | 31.6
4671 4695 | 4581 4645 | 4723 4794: -0.077 mag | 33.7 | 28.8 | 31.4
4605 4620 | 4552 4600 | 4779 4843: -0.059 mag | 33.2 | 29.2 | 32.6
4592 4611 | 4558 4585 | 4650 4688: 0.027 mag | 33.5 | 34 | 33.6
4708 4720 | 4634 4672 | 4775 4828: -0.058 mag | 33.7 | 28.7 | 31.6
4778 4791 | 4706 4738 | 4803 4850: 0.289 mag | 32.6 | 30.7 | 31.5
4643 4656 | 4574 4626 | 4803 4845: -0.032 mag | 33.6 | 30.7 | 33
